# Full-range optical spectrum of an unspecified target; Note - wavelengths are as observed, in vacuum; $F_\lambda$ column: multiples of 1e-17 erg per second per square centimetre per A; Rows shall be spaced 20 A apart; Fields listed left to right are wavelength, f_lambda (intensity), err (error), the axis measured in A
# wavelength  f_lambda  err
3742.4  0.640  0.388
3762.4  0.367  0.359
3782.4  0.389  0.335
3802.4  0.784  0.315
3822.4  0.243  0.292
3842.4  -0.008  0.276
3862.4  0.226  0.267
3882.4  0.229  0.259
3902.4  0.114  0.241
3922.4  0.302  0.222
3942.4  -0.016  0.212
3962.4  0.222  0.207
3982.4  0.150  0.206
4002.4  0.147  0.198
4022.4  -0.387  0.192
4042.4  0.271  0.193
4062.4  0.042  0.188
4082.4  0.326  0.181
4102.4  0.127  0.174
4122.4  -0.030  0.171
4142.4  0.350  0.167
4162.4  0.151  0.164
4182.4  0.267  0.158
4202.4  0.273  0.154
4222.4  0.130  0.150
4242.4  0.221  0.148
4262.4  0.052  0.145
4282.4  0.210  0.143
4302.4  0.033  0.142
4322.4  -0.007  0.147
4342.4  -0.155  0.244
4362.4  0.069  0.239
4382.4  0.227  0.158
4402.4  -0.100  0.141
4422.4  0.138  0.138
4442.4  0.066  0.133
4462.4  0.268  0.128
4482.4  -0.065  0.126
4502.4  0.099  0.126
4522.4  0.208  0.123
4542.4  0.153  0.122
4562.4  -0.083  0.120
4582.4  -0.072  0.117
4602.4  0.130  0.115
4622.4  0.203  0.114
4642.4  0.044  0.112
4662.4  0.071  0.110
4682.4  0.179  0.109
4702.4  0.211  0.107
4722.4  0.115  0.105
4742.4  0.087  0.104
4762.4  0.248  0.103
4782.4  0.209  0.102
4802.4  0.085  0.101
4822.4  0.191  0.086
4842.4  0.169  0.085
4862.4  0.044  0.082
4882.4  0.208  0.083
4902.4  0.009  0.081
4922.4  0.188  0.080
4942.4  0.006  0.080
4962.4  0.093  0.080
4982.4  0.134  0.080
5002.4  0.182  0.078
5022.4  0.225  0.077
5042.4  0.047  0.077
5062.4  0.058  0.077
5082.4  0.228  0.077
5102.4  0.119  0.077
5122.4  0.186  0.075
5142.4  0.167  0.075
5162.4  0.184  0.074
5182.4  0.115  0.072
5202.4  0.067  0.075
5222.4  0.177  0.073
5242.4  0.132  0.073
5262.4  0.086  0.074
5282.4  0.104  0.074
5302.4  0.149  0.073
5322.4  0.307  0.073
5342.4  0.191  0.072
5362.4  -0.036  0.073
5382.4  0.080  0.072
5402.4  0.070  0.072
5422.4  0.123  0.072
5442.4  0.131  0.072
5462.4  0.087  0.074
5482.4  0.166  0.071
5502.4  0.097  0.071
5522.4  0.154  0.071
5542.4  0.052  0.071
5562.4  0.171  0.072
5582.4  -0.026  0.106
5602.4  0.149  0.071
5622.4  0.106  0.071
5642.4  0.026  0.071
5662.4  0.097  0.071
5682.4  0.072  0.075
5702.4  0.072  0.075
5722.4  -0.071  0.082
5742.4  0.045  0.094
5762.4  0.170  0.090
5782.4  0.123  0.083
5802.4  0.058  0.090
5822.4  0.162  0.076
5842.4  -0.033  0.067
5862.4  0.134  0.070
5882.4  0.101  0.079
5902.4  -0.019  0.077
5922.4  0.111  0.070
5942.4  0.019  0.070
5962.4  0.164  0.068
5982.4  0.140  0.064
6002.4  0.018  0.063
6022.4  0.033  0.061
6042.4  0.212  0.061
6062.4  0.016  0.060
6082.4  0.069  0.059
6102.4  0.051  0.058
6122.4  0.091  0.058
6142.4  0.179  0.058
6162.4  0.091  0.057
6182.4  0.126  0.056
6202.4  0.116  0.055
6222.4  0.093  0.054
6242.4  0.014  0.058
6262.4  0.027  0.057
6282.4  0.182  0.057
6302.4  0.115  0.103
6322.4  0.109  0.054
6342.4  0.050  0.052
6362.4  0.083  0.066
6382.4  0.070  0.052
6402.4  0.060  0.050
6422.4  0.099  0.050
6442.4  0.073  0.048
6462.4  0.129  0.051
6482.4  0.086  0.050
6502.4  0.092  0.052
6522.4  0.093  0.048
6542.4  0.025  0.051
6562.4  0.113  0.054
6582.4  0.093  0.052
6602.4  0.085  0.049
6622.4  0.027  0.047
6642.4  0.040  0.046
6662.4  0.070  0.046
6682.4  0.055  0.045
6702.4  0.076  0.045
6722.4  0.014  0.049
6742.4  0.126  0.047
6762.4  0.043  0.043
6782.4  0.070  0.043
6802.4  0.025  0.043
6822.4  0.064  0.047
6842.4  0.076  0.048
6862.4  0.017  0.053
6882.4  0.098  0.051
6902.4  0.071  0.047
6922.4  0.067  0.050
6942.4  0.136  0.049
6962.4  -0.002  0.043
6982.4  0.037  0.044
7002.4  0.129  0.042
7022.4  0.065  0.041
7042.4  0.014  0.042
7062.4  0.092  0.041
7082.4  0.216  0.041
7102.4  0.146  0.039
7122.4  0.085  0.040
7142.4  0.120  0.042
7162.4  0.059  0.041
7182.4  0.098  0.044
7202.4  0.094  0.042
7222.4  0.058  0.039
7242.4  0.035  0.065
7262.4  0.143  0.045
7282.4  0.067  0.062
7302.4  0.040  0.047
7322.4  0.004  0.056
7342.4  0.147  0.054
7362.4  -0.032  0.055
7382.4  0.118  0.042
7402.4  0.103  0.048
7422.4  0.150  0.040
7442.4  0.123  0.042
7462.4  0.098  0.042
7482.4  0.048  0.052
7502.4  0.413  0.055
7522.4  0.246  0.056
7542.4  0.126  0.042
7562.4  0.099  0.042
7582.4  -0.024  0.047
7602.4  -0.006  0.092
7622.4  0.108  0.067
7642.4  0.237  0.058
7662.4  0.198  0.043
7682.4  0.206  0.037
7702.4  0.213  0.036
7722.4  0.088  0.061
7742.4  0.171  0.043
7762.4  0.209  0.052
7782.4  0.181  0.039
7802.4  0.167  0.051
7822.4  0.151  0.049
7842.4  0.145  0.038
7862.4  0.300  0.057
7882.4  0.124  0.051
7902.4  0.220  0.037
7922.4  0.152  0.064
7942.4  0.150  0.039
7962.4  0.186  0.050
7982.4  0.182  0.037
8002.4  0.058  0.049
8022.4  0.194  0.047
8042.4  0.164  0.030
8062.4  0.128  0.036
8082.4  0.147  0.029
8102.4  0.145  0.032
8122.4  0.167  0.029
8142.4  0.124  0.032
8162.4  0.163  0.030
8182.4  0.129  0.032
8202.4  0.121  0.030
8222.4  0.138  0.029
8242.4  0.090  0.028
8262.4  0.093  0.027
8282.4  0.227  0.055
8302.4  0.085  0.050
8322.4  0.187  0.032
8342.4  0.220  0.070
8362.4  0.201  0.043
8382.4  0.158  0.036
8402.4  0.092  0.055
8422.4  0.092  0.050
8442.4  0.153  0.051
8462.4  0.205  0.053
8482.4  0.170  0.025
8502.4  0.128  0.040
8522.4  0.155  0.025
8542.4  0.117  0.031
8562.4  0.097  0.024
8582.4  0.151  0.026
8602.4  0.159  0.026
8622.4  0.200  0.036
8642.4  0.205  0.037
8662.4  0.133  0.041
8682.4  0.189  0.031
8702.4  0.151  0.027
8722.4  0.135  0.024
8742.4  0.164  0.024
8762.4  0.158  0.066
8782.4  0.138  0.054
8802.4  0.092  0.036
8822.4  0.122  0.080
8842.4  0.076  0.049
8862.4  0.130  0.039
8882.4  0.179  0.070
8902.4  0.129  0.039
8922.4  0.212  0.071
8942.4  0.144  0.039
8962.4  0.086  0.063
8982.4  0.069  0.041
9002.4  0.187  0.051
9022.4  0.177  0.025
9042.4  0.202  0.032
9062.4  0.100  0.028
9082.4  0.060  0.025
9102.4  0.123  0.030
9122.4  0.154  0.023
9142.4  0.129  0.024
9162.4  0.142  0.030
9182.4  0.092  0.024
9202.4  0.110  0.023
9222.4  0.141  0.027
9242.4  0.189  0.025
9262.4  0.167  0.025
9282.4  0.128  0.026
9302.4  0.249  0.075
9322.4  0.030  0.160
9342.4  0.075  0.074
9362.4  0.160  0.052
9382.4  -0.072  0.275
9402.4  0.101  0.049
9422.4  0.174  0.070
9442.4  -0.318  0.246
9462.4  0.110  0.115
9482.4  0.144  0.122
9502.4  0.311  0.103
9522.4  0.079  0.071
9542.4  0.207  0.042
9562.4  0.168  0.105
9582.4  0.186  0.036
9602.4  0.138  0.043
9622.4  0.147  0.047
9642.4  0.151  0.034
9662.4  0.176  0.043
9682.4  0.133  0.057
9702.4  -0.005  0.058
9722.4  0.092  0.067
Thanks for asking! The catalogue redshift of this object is 1.01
